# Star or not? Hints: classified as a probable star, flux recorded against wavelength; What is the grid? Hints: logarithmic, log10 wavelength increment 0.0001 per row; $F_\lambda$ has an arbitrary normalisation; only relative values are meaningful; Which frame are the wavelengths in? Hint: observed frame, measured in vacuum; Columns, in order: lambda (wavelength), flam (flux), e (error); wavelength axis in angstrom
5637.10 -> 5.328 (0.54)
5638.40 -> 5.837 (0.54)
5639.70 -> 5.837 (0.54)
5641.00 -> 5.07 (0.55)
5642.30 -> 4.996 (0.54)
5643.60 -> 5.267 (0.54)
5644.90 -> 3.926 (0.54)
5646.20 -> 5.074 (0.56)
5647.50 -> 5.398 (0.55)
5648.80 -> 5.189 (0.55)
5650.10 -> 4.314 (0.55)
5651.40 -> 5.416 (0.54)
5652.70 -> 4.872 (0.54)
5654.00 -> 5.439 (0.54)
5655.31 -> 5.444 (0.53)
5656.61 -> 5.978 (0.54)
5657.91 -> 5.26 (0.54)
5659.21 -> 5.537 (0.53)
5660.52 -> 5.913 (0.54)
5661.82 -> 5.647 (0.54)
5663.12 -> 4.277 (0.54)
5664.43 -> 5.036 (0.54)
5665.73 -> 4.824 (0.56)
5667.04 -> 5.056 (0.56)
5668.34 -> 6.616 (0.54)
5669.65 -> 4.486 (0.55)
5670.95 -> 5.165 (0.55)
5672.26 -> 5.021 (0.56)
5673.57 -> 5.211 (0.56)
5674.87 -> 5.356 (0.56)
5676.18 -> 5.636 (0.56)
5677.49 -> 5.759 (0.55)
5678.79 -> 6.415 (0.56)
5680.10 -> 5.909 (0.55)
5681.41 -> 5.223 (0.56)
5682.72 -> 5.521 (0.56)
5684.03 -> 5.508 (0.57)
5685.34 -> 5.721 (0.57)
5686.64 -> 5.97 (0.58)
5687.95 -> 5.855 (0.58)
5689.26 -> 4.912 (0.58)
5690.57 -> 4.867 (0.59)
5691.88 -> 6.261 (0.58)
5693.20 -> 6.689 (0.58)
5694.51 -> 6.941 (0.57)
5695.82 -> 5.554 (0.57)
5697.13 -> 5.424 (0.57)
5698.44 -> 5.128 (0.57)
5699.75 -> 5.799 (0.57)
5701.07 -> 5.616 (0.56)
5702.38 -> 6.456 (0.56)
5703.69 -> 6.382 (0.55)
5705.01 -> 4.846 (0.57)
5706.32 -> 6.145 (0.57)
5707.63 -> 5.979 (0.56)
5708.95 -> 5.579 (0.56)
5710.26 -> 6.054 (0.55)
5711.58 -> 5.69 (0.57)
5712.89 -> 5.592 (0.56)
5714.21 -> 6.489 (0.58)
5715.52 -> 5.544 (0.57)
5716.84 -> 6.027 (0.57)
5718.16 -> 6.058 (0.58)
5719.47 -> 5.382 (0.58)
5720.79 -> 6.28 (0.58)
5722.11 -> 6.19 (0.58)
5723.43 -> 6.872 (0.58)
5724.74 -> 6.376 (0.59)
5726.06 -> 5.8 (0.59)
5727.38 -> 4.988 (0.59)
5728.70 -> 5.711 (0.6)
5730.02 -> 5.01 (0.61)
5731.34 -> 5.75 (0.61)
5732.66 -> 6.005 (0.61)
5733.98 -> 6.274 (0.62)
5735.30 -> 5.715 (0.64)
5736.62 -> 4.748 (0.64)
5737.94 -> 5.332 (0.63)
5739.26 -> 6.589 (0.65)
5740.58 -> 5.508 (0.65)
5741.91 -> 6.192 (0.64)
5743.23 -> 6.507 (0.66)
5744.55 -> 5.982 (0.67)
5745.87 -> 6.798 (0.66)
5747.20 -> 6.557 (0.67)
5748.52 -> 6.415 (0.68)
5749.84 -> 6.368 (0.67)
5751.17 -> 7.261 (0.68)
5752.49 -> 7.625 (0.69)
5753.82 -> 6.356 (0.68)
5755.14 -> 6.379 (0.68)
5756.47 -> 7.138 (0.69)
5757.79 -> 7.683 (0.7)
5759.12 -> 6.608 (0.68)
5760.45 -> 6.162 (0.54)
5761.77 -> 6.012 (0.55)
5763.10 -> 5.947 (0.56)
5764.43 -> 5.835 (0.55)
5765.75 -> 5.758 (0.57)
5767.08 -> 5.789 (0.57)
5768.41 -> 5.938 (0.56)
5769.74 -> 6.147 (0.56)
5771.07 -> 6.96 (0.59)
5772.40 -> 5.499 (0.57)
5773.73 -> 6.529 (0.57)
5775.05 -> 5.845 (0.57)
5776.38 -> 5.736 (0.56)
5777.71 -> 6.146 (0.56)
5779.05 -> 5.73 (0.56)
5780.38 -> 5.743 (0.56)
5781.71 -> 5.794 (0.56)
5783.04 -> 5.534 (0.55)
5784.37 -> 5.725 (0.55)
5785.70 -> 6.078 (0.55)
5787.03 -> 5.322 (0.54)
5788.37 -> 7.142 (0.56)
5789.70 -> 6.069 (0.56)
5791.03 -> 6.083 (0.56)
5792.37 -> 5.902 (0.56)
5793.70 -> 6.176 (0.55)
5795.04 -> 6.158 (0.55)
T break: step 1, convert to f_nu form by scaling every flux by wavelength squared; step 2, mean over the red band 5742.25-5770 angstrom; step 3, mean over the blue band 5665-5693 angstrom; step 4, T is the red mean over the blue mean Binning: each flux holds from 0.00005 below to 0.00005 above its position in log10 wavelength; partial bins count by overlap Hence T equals 1.20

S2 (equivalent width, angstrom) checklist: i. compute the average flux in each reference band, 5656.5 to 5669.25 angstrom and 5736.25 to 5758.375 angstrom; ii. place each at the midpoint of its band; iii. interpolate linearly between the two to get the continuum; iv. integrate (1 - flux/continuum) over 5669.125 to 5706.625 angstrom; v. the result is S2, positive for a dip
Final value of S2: 0.31 angstrom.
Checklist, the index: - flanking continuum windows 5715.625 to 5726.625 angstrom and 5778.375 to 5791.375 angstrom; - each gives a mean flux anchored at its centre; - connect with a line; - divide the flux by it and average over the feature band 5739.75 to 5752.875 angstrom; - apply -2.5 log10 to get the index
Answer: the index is -0.08 mag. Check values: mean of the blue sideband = 6.1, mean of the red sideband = 5.92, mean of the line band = 6.5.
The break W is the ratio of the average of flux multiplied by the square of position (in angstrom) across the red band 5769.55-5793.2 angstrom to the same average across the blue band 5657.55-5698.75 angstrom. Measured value 1.12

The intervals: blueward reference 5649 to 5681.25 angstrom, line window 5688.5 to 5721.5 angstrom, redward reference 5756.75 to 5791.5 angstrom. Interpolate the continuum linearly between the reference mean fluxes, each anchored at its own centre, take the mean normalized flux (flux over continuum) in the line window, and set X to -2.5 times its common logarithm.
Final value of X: -0.04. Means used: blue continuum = 5.35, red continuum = 6.08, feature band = 5.83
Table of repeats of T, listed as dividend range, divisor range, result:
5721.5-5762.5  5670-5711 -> 1.11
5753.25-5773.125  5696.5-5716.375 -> 1.11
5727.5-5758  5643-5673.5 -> 1.24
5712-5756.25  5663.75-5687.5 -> 1.14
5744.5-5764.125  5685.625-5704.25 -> 1.16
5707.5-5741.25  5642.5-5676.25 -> 1.15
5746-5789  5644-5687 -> 1.21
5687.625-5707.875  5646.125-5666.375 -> 1.12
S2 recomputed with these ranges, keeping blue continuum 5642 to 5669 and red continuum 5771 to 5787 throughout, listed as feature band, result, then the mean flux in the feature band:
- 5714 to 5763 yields -4.4 angstrom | 6.18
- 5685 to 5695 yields -0.9 angstrom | 5.89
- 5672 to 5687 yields -0.7 angstrom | 5.61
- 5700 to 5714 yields -0.9 angstrom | 5.85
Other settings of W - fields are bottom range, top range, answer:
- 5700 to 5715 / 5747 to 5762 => 1.16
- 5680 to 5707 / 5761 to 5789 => 1.07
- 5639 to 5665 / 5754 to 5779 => 1.25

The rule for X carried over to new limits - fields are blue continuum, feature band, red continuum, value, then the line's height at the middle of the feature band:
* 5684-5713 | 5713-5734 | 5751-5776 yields 0.020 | 6.01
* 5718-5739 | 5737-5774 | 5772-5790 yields -0.085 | 5.86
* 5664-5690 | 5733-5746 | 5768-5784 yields -0.029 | 5.78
